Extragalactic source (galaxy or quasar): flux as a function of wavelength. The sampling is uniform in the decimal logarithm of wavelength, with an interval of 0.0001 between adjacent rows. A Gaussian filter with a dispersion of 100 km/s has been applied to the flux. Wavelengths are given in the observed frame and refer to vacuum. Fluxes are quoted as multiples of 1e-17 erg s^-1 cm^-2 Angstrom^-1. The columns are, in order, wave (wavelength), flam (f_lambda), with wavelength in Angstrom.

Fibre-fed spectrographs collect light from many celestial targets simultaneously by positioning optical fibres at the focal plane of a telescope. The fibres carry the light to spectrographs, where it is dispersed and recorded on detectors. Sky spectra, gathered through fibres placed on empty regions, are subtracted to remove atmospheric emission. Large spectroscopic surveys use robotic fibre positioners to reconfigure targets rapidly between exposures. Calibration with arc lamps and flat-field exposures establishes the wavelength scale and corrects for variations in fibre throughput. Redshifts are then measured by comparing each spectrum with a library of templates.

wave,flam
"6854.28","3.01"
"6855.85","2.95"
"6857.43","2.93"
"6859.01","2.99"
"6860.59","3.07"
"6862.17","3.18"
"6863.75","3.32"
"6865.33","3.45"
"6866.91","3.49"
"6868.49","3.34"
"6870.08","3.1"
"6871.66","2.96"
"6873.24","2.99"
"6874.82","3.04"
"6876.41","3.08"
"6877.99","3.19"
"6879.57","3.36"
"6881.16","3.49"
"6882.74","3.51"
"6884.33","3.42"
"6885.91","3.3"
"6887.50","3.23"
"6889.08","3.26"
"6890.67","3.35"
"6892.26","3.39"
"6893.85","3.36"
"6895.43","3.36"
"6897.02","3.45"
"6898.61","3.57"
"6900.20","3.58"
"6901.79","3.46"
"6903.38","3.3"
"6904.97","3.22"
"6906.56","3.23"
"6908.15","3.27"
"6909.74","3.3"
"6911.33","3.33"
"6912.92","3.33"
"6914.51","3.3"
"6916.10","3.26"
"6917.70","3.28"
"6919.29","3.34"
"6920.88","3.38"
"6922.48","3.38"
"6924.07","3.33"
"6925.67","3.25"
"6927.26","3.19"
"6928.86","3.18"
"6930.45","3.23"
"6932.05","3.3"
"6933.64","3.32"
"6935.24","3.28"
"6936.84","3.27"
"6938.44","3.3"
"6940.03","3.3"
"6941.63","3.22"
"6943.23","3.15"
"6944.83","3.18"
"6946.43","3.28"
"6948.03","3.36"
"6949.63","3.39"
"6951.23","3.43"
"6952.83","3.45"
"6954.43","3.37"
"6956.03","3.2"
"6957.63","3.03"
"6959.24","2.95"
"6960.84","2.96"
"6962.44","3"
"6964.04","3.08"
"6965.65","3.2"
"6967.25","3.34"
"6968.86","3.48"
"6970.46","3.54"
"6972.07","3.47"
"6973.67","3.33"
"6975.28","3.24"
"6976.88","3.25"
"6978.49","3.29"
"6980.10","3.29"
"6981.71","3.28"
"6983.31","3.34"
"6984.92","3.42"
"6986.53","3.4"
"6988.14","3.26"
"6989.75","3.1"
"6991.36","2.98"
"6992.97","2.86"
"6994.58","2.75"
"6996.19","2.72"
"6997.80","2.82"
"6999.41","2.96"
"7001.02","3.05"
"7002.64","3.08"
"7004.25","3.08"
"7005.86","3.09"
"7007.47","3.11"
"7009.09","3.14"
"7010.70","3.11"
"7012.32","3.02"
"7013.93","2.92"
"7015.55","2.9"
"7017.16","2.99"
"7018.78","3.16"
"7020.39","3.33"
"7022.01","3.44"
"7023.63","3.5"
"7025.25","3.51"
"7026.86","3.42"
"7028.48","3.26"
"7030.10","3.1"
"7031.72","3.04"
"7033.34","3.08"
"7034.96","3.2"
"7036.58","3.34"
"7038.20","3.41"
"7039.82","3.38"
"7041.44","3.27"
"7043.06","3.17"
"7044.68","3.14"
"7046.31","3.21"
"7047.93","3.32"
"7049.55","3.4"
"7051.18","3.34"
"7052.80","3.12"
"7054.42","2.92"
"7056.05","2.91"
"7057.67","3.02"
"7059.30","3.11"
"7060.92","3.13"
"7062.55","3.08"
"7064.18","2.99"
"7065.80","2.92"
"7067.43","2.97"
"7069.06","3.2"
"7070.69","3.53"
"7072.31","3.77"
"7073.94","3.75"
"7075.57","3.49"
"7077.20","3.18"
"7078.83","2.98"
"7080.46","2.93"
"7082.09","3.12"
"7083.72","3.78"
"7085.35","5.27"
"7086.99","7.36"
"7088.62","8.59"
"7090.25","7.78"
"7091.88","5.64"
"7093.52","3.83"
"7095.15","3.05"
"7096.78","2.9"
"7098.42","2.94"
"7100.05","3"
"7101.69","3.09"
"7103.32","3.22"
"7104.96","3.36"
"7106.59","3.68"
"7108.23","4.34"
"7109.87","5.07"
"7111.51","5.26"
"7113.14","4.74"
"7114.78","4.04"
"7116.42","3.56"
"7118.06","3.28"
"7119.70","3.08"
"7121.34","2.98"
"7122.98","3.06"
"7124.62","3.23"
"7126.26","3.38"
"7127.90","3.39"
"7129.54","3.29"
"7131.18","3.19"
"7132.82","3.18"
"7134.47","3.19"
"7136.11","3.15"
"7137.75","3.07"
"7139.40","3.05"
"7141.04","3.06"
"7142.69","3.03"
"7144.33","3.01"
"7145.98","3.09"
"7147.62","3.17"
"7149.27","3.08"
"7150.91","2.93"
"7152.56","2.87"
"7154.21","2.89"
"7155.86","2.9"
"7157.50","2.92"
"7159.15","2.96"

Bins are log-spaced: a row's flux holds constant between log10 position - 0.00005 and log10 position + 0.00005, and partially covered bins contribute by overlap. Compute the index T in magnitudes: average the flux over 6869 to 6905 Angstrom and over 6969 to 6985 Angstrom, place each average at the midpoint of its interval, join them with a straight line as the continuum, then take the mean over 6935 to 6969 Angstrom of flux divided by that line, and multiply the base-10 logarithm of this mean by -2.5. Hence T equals 0.03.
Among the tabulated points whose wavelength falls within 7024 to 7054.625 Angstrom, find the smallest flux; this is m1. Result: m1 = 2.92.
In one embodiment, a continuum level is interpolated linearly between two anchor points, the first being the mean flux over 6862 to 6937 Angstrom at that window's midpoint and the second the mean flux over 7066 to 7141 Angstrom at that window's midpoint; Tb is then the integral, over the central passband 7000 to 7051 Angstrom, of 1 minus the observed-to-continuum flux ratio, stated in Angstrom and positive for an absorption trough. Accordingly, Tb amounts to 5.8 Angstrom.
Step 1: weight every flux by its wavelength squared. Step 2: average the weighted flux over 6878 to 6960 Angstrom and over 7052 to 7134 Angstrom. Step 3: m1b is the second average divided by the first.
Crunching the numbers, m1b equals 1.18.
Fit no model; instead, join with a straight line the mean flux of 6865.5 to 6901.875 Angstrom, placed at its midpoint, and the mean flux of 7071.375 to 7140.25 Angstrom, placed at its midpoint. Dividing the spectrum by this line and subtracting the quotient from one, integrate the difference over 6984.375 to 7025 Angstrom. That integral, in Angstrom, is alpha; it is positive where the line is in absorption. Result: 5.9 Angstrom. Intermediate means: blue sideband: 3.32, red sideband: 3.86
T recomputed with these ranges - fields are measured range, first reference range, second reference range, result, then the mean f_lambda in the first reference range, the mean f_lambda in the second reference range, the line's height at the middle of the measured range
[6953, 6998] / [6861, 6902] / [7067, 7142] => 0.108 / 3.31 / 3.81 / 3.52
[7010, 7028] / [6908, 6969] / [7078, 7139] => 0.115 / 3.26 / 3.91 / 3.57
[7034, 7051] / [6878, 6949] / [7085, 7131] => 0.175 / 3.32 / 4.13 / 3.86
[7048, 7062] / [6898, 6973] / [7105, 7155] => 0.078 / 3.29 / 3.41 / 3.36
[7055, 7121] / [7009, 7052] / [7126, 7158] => -0.220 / 3.23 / 3.09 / 3.16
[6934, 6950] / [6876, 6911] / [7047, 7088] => 0.039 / 3.35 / 3.49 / 3.39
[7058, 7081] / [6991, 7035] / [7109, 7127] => 0.082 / 3.09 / 3.79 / 3.47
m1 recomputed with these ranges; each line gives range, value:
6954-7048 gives 2.72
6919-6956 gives 3.15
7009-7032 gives 2.9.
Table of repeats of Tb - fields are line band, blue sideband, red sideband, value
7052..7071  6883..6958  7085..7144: 3.5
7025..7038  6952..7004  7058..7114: 1.2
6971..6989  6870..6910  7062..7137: 1.0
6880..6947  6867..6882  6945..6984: -2.0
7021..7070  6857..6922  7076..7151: 5.6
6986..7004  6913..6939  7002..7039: 1.2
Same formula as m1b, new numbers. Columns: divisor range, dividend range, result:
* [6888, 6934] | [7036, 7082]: 1.01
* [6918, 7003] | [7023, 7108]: 1.15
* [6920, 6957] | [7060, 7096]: 1.30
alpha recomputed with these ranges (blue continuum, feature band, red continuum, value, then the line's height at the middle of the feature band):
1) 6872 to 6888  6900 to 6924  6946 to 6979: -0.5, 3.26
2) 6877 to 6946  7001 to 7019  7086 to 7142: 2.8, 3.61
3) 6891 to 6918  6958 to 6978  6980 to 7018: -0.5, 3.16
